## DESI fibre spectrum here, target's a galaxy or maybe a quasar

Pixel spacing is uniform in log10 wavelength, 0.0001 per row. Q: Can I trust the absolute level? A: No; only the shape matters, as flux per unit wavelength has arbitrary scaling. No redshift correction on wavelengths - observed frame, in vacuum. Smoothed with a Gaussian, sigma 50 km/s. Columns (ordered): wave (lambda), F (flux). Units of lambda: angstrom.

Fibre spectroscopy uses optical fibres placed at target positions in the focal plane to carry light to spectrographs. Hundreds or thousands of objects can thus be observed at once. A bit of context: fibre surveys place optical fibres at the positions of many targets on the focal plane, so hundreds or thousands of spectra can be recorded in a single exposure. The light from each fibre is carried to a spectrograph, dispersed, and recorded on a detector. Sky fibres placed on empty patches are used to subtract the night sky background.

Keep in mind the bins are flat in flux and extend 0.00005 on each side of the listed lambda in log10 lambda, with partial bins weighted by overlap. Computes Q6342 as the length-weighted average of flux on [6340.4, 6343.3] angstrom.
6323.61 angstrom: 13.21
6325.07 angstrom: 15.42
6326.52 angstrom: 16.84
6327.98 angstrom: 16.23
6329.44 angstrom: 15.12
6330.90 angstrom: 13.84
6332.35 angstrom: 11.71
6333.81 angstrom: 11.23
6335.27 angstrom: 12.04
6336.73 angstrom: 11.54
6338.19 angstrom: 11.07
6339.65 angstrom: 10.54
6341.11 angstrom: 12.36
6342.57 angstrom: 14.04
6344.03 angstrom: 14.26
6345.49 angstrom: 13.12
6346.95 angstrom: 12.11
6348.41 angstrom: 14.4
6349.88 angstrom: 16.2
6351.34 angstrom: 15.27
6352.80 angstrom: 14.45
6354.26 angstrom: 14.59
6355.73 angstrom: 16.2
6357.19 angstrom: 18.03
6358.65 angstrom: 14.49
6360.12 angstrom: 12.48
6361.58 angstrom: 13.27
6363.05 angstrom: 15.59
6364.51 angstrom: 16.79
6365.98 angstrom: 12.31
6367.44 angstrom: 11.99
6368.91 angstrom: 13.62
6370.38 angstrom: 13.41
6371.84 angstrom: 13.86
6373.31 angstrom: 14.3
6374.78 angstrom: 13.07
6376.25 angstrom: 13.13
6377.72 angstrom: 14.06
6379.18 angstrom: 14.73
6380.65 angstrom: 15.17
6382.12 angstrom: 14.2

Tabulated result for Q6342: 13.2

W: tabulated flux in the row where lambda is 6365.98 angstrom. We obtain 12.31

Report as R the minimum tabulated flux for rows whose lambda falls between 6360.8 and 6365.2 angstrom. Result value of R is 13.27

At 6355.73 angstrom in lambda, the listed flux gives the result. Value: 16.2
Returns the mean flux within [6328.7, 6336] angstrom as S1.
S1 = 12.8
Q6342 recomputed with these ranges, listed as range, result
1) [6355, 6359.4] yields 16.2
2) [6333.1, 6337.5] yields 11.6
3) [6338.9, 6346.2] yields 12.9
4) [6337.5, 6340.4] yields 10.8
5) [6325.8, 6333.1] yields 14.7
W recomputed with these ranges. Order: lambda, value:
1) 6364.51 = 16.79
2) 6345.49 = 13.12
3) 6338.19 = 11.07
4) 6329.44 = 15.12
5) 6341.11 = 12.36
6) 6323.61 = 13.21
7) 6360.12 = 12.48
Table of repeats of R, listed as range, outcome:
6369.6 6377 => 13.07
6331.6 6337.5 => 11.23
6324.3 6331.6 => 13.84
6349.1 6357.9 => 14.45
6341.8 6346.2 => 13.12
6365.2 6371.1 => 11.99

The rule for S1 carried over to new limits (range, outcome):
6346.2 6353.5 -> 14.5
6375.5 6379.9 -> 14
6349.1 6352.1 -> 15.7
